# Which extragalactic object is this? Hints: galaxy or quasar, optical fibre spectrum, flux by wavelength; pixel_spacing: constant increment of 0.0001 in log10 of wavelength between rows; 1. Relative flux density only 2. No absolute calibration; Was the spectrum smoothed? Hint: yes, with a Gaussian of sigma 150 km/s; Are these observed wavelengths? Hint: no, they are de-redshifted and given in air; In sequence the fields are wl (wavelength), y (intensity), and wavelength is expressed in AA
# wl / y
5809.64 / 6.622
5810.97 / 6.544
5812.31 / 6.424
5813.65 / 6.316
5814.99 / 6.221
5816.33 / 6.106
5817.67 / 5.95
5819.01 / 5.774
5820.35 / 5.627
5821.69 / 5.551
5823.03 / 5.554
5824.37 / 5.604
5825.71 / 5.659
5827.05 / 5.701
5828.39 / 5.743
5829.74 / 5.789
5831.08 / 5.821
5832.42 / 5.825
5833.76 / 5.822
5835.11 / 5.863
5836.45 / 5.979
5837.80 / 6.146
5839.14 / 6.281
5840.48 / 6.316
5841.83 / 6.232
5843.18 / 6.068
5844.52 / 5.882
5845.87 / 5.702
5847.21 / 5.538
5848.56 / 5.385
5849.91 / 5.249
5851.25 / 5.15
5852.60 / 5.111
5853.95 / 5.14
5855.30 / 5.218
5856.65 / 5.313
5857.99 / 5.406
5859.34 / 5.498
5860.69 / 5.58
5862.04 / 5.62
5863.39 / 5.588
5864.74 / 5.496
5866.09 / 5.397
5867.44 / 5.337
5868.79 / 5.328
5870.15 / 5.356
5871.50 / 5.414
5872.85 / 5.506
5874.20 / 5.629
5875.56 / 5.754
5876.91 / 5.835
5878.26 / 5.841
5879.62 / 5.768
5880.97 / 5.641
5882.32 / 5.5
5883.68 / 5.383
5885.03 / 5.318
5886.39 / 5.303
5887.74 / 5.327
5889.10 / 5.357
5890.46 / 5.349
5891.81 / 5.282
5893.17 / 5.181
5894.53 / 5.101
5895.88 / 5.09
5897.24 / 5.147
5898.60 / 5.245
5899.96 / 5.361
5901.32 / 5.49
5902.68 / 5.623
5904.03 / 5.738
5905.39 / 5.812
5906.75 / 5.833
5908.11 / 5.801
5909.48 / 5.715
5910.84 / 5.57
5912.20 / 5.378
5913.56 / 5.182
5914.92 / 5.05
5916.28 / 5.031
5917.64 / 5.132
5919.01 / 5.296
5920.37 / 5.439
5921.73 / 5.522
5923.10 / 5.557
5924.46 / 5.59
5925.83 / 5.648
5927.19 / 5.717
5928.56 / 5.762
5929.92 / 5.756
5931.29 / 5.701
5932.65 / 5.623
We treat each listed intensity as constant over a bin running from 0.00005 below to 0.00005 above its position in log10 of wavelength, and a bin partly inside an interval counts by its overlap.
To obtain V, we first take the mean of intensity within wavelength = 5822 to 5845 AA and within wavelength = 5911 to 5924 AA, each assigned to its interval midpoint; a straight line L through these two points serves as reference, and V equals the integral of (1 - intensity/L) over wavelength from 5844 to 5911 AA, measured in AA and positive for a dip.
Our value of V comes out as 1.44 AA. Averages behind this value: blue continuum 5.89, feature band 5.46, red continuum 5.31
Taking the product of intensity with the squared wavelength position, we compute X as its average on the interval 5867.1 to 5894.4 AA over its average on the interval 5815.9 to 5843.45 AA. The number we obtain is 0.95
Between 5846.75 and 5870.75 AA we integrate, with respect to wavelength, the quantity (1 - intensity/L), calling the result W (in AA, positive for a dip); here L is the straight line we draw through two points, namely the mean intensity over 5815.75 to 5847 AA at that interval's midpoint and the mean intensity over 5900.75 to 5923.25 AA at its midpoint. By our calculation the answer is 1.5 AA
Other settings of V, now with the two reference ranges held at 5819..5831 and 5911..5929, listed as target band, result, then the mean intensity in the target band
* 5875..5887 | -0.2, 5.6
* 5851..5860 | 0.5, 5.27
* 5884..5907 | 0.4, 5.38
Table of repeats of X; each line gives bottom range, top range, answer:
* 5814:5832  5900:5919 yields 0.97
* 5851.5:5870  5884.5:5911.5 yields 1.02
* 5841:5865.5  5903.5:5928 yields 1.02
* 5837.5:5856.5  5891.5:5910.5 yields 0.98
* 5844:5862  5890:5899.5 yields 0.98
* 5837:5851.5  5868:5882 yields 0.97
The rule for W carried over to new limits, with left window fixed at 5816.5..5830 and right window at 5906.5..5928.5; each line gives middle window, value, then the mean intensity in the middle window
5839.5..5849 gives -0.41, 5.9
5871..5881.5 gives -0.20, 5.68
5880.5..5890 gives 0.26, 5.4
